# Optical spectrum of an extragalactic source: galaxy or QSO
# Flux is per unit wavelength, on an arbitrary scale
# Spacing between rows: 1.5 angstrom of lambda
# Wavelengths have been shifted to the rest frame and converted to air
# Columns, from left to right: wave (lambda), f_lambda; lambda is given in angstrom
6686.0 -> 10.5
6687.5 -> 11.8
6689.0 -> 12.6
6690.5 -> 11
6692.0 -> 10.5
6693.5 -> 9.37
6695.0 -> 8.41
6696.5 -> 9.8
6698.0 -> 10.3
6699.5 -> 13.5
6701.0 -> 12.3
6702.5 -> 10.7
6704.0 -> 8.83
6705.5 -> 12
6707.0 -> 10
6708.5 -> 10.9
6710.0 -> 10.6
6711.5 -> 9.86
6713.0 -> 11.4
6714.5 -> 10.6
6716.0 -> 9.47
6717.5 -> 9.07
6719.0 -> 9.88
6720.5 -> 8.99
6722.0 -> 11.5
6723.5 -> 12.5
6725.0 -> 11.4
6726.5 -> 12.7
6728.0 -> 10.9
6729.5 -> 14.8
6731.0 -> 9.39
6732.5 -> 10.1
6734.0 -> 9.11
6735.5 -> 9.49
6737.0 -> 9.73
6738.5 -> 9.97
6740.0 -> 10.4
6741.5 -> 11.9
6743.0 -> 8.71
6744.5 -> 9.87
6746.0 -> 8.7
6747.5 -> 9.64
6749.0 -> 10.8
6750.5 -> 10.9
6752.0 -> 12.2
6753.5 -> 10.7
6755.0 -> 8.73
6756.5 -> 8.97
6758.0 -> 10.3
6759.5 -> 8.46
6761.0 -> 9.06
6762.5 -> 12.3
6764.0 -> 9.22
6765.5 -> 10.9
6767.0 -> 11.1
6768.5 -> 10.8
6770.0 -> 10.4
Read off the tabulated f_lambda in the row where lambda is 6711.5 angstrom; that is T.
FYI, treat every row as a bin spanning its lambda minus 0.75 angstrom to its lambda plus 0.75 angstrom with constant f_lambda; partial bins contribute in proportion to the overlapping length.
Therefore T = 9.86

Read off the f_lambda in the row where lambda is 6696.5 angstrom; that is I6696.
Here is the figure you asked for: 9.8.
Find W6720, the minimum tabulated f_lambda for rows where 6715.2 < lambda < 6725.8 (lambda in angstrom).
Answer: 8.99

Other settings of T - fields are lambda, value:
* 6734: 9.11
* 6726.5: 12.7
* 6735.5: 9.49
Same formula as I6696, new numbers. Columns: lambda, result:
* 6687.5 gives 11.8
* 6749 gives 10.8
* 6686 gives 10.5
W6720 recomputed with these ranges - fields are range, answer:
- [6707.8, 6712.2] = 9.86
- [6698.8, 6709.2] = 8.83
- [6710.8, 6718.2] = 9.07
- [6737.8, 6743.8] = 8.71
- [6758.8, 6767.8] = 8.46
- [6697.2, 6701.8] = 10.3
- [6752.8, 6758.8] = 8.73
